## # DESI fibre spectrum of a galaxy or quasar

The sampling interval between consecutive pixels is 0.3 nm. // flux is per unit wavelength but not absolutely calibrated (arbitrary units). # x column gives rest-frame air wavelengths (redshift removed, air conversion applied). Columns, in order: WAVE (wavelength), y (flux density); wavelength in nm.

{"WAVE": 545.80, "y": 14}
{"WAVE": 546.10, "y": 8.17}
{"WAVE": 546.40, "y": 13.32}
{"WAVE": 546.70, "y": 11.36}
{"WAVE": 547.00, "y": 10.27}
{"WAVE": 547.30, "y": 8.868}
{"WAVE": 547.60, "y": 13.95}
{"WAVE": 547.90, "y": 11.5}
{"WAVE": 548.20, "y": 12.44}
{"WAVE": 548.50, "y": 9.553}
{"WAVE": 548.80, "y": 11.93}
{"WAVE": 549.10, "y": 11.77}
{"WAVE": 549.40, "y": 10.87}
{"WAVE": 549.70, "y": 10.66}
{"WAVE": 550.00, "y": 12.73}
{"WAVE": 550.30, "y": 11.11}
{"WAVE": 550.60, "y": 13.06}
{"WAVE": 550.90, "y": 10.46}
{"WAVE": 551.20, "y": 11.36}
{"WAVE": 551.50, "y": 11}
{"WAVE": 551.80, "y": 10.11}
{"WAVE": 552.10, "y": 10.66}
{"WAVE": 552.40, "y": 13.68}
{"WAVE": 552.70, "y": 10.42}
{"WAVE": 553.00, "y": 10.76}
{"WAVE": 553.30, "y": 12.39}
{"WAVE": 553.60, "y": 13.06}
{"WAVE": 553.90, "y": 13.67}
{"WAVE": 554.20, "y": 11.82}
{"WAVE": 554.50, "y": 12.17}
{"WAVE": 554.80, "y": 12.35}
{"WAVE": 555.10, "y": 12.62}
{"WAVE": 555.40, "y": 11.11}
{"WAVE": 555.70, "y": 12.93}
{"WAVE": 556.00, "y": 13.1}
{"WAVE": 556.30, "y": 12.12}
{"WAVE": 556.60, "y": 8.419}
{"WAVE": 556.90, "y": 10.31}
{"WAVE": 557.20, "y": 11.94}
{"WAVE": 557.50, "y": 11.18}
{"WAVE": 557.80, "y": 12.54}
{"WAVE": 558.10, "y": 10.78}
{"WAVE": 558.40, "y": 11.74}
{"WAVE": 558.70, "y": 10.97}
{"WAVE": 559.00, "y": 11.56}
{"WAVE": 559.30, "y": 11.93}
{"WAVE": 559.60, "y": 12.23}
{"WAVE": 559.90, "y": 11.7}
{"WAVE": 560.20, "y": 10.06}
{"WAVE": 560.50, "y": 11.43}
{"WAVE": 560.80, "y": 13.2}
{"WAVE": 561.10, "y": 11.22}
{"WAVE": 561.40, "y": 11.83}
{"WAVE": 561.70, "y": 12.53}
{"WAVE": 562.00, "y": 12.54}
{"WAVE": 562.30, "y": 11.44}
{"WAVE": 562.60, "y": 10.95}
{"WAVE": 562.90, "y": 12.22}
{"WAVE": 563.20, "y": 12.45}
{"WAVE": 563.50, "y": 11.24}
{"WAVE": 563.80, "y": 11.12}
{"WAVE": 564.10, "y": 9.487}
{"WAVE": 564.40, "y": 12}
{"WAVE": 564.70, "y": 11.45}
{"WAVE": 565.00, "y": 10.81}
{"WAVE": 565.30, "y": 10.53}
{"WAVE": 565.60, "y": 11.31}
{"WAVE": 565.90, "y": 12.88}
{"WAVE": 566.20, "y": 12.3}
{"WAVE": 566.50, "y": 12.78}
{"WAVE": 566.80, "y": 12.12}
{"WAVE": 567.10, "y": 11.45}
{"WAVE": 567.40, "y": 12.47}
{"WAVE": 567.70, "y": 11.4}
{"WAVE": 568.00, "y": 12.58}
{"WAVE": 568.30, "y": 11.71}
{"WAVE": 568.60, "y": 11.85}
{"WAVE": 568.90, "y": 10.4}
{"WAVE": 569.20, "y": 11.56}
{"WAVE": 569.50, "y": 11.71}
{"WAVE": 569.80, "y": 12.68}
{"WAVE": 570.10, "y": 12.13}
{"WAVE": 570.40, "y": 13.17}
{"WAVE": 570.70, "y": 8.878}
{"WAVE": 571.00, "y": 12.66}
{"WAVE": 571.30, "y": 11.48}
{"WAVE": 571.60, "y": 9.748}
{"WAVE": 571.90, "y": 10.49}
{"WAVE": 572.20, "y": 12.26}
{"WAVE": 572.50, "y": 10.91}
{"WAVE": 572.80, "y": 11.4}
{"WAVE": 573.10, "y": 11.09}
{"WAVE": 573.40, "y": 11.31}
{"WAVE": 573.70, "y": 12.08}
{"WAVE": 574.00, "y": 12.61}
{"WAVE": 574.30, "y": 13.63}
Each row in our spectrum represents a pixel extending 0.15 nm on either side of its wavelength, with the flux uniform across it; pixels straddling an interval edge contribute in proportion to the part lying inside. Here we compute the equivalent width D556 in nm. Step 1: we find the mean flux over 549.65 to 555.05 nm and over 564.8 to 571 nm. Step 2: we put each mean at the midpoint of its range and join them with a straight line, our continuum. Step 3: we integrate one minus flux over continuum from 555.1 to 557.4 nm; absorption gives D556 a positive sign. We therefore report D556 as 0.06 nm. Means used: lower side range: 11.8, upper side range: 11.8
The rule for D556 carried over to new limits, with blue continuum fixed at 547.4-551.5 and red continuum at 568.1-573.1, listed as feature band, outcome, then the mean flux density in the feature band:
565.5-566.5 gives -0.07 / 12.3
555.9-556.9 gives 0.05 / 11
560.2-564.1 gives -0.06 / 11.7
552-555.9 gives -0.20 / 12.2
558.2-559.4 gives 0.00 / 11.5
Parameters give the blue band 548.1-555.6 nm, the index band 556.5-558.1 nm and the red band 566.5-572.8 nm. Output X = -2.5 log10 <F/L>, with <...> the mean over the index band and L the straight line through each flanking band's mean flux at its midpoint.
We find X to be 0.07 mag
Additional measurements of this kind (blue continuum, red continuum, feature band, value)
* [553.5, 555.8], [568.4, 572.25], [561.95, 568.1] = 0.01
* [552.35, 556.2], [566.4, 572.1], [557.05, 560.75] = 0.05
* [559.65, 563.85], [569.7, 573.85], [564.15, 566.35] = 0.01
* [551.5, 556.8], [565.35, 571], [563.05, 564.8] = 0.05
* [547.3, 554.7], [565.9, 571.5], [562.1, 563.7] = 0.01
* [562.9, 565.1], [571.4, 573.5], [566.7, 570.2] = -0.06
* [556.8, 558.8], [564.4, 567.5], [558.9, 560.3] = -0.01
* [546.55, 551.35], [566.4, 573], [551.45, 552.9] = 0.02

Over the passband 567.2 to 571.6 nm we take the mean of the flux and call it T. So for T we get 11.7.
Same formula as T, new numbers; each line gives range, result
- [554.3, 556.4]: 12.3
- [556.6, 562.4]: 11.6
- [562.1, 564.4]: 11.3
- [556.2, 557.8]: 10.9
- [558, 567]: 11.6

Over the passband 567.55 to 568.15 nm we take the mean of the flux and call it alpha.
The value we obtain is 12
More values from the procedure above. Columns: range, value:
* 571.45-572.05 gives 10.1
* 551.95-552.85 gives 11.6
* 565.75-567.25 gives 12.3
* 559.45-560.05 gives 12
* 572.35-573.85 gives 11.4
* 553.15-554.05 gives 13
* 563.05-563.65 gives 11.8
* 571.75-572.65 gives 11.2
